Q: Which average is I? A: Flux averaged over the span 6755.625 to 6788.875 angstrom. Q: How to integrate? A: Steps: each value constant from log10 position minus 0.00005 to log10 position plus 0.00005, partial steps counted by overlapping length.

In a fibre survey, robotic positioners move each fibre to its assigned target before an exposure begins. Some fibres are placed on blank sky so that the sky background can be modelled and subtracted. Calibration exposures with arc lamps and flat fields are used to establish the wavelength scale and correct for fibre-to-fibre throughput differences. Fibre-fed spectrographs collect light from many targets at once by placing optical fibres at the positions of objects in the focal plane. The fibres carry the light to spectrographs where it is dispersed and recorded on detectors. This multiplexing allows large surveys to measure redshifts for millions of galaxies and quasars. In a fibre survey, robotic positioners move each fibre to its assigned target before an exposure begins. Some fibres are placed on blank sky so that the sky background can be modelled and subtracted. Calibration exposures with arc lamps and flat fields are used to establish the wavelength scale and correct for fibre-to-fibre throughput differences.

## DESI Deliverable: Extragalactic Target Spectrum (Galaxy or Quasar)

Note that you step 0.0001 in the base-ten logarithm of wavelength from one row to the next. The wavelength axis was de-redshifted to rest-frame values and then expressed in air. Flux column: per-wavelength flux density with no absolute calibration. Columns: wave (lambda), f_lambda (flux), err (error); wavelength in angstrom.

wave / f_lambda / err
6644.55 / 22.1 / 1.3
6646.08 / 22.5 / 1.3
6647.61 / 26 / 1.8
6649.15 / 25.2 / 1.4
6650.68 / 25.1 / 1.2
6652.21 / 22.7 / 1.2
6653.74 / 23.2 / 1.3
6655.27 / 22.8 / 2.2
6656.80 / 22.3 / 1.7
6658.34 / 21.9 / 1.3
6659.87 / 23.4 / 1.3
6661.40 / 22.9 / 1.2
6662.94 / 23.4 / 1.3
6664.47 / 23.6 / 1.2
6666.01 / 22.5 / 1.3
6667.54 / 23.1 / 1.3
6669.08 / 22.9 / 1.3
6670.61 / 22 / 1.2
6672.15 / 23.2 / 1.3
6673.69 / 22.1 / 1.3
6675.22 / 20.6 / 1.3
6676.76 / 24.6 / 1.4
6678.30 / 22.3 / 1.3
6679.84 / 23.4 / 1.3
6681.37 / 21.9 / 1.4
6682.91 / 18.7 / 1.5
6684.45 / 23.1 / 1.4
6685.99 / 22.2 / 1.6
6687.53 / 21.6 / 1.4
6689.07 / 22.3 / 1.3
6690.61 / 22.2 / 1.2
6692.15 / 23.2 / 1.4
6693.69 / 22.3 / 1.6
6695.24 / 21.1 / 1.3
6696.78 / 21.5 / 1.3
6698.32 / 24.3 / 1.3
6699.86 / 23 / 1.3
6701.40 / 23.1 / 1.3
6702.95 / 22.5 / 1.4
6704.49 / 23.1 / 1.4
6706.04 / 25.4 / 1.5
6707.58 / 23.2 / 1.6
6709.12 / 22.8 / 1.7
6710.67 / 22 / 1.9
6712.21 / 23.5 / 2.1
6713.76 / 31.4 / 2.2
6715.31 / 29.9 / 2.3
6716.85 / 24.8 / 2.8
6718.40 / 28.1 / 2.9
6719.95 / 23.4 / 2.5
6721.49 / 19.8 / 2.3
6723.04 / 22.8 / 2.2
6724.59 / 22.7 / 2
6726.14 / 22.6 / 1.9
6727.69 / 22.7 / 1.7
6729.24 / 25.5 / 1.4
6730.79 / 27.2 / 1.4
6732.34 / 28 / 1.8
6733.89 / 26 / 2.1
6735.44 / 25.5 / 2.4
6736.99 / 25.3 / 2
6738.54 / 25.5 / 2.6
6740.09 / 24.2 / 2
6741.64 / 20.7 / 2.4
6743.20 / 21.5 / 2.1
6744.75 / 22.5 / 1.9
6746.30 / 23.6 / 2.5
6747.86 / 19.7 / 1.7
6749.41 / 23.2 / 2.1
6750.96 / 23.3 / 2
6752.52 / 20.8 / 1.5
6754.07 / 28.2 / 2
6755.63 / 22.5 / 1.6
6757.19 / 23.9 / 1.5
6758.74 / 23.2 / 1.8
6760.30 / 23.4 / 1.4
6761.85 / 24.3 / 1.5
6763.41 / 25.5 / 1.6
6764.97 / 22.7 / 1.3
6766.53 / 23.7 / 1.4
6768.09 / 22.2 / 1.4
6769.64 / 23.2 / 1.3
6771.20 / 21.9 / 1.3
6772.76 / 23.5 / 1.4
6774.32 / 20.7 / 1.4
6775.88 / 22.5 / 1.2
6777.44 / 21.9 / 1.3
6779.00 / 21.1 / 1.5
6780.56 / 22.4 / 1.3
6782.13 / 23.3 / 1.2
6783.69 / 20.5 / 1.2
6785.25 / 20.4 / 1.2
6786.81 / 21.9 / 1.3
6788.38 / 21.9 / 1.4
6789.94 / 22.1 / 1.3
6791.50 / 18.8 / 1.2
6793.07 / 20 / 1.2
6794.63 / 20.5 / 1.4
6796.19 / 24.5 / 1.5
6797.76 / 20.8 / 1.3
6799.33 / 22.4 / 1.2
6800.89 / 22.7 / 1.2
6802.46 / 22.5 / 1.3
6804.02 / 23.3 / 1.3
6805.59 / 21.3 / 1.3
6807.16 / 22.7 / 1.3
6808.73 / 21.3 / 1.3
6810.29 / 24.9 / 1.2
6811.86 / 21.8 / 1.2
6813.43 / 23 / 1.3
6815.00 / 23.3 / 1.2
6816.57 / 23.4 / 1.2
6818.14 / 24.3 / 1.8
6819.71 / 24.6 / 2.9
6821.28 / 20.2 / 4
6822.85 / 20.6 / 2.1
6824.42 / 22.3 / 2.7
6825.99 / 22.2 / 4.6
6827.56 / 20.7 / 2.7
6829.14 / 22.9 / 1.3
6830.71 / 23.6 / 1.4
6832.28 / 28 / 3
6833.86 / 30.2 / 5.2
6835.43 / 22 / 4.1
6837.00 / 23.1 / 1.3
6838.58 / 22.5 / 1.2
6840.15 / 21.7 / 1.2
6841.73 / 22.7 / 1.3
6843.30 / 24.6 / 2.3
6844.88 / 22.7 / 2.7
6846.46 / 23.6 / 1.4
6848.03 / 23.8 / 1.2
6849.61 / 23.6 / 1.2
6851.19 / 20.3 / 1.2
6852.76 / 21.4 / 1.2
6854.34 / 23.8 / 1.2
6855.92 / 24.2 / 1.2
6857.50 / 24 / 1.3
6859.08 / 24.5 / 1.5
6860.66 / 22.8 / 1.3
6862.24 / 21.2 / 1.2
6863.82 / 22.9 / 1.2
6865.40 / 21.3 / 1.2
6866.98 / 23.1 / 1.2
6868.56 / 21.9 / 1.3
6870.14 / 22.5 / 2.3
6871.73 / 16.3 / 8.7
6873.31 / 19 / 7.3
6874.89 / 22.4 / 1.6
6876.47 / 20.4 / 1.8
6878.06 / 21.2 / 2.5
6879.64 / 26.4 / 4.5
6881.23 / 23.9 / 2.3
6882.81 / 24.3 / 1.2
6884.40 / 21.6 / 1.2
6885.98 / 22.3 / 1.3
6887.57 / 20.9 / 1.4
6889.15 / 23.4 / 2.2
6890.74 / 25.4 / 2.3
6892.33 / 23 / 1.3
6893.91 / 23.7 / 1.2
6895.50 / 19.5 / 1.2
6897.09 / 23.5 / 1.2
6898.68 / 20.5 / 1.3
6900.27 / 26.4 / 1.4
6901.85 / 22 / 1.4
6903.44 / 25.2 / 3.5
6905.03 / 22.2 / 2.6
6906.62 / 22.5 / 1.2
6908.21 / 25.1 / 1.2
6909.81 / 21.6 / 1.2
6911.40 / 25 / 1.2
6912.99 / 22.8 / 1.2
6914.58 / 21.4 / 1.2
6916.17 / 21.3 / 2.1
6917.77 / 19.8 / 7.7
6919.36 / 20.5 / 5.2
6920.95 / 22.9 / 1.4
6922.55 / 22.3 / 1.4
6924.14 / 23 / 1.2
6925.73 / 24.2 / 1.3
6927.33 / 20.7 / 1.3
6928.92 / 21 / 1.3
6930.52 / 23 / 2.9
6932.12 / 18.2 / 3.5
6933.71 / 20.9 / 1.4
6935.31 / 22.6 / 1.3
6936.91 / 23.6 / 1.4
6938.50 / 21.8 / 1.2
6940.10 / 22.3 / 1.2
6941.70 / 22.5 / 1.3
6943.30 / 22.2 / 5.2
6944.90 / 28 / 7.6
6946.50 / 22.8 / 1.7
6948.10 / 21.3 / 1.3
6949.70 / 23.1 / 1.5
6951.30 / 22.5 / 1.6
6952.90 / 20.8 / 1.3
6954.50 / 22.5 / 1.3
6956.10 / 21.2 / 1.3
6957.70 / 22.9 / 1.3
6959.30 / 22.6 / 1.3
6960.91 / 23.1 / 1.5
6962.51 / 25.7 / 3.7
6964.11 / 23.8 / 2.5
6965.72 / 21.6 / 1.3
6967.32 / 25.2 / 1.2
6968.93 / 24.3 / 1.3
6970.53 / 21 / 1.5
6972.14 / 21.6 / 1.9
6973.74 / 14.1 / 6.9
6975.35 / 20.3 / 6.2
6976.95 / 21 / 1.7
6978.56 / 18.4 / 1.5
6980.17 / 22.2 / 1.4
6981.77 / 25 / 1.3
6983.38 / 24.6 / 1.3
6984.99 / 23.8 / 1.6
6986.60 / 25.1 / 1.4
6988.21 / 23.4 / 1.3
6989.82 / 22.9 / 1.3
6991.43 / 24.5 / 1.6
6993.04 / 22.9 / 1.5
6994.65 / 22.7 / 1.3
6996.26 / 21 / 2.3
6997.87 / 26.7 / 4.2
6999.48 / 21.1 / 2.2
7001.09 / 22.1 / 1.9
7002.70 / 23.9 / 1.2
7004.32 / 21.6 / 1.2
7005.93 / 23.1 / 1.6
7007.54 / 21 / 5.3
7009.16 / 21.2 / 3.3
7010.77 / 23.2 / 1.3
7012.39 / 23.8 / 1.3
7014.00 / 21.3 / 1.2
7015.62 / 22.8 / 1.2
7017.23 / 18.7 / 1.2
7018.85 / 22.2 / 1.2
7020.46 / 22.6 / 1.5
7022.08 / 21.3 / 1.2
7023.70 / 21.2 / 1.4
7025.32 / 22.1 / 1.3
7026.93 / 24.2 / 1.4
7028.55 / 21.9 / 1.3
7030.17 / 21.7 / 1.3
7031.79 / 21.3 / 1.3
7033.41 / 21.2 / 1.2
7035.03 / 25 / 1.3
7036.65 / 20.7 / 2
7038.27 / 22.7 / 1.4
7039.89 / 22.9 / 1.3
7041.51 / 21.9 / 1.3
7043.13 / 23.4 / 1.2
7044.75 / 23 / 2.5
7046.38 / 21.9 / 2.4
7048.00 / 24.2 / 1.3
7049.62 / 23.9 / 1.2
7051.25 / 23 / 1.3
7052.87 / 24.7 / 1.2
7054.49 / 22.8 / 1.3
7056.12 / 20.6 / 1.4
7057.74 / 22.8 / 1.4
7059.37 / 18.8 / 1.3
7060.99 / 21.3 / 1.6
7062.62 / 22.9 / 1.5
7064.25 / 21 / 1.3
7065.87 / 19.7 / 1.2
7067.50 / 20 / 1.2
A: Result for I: 22.6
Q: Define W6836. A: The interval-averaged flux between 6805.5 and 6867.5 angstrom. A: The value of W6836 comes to 23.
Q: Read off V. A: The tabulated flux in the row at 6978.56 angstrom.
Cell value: 18.4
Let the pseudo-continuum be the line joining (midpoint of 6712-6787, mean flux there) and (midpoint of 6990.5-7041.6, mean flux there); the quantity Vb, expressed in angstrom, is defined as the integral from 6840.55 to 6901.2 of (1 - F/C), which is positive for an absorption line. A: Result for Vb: 1.2 angstrom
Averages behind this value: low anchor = 23.6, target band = 22.6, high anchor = 22.3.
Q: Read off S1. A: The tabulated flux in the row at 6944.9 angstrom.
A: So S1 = 28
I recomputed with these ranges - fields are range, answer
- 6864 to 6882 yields 21.7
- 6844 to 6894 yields 22.5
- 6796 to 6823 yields 22.6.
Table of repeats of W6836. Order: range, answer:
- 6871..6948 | 22.4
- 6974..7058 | 22.5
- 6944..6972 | 23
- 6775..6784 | 22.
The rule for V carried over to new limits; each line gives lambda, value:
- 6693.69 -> 22.3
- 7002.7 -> 23.9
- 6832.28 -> 28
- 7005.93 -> 23.1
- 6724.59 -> 22.7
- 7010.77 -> 23.2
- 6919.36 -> 20.5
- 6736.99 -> 25.3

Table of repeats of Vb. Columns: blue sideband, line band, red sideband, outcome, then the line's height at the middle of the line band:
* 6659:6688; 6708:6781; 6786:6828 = -4.6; 22.3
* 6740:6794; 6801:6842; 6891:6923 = -1.0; 22.5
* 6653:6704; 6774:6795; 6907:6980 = 1.0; 22.4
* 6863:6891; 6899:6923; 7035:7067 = -0.6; 22.1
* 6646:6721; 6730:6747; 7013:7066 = -1.0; 23.1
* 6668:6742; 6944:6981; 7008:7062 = 0.6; 22.5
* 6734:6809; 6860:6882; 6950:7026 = 0.7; 22.5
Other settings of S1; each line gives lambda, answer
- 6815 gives 23.3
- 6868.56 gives 21.9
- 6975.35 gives 20.3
